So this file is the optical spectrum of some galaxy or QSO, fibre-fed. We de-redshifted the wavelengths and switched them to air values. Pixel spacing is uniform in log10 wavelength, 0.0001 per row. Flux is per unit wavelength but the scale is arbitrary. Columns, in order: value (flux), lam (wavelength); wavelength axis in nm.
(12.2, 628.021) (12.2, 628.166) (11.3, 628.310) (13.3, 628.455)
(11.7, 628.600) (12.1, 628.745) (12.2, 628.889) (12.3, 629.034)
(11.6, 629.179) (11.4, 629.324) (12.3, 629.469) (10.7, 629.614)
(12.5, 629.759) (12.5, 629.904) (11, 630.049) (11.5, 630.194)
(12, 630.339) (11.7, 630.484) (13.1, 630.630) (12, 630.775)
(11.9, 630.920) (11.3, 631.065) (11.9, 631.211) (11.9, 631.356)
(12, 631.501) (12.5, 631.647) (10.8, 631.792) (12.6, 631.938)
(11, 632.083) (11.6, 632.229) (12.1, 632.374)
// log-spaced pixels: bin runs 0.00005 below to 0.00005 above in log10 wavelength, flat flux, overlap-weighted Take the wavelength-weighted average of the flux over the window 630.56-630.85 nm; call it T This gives 12.6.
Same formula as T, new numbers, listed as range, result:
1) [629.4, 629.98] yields 12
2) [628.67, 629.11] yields 12.2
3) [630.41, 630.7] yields 12.4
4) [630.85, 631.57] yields 11.8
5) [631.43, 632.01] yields 12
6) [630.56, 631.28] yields 12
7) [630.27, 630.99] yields 12.1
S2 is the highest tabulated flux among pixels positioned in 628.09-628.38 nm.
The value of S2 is 12.2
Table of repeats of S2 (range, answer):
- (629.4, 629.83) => 12.5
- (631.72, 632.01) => 12.6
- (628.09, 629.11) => 13.3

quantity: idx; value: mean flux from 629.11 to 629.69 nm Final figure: 11.5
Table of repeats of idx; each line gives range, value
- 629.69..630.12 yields 12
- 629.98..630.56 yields 11.6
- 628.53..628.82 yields 11.9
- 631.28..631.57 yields 12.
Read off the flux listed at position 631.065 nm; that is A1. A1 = 11.3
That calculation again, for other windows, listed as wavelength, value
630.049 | 11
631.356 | 11.9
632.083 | 11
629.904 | 12.5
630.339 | 12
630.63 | 13.1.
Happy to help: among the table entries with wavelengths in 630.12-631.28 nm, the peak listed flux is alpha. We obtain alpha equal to 13.1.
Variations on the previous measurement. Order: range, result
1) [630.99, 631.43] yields 11.9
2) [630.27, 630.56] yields 12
